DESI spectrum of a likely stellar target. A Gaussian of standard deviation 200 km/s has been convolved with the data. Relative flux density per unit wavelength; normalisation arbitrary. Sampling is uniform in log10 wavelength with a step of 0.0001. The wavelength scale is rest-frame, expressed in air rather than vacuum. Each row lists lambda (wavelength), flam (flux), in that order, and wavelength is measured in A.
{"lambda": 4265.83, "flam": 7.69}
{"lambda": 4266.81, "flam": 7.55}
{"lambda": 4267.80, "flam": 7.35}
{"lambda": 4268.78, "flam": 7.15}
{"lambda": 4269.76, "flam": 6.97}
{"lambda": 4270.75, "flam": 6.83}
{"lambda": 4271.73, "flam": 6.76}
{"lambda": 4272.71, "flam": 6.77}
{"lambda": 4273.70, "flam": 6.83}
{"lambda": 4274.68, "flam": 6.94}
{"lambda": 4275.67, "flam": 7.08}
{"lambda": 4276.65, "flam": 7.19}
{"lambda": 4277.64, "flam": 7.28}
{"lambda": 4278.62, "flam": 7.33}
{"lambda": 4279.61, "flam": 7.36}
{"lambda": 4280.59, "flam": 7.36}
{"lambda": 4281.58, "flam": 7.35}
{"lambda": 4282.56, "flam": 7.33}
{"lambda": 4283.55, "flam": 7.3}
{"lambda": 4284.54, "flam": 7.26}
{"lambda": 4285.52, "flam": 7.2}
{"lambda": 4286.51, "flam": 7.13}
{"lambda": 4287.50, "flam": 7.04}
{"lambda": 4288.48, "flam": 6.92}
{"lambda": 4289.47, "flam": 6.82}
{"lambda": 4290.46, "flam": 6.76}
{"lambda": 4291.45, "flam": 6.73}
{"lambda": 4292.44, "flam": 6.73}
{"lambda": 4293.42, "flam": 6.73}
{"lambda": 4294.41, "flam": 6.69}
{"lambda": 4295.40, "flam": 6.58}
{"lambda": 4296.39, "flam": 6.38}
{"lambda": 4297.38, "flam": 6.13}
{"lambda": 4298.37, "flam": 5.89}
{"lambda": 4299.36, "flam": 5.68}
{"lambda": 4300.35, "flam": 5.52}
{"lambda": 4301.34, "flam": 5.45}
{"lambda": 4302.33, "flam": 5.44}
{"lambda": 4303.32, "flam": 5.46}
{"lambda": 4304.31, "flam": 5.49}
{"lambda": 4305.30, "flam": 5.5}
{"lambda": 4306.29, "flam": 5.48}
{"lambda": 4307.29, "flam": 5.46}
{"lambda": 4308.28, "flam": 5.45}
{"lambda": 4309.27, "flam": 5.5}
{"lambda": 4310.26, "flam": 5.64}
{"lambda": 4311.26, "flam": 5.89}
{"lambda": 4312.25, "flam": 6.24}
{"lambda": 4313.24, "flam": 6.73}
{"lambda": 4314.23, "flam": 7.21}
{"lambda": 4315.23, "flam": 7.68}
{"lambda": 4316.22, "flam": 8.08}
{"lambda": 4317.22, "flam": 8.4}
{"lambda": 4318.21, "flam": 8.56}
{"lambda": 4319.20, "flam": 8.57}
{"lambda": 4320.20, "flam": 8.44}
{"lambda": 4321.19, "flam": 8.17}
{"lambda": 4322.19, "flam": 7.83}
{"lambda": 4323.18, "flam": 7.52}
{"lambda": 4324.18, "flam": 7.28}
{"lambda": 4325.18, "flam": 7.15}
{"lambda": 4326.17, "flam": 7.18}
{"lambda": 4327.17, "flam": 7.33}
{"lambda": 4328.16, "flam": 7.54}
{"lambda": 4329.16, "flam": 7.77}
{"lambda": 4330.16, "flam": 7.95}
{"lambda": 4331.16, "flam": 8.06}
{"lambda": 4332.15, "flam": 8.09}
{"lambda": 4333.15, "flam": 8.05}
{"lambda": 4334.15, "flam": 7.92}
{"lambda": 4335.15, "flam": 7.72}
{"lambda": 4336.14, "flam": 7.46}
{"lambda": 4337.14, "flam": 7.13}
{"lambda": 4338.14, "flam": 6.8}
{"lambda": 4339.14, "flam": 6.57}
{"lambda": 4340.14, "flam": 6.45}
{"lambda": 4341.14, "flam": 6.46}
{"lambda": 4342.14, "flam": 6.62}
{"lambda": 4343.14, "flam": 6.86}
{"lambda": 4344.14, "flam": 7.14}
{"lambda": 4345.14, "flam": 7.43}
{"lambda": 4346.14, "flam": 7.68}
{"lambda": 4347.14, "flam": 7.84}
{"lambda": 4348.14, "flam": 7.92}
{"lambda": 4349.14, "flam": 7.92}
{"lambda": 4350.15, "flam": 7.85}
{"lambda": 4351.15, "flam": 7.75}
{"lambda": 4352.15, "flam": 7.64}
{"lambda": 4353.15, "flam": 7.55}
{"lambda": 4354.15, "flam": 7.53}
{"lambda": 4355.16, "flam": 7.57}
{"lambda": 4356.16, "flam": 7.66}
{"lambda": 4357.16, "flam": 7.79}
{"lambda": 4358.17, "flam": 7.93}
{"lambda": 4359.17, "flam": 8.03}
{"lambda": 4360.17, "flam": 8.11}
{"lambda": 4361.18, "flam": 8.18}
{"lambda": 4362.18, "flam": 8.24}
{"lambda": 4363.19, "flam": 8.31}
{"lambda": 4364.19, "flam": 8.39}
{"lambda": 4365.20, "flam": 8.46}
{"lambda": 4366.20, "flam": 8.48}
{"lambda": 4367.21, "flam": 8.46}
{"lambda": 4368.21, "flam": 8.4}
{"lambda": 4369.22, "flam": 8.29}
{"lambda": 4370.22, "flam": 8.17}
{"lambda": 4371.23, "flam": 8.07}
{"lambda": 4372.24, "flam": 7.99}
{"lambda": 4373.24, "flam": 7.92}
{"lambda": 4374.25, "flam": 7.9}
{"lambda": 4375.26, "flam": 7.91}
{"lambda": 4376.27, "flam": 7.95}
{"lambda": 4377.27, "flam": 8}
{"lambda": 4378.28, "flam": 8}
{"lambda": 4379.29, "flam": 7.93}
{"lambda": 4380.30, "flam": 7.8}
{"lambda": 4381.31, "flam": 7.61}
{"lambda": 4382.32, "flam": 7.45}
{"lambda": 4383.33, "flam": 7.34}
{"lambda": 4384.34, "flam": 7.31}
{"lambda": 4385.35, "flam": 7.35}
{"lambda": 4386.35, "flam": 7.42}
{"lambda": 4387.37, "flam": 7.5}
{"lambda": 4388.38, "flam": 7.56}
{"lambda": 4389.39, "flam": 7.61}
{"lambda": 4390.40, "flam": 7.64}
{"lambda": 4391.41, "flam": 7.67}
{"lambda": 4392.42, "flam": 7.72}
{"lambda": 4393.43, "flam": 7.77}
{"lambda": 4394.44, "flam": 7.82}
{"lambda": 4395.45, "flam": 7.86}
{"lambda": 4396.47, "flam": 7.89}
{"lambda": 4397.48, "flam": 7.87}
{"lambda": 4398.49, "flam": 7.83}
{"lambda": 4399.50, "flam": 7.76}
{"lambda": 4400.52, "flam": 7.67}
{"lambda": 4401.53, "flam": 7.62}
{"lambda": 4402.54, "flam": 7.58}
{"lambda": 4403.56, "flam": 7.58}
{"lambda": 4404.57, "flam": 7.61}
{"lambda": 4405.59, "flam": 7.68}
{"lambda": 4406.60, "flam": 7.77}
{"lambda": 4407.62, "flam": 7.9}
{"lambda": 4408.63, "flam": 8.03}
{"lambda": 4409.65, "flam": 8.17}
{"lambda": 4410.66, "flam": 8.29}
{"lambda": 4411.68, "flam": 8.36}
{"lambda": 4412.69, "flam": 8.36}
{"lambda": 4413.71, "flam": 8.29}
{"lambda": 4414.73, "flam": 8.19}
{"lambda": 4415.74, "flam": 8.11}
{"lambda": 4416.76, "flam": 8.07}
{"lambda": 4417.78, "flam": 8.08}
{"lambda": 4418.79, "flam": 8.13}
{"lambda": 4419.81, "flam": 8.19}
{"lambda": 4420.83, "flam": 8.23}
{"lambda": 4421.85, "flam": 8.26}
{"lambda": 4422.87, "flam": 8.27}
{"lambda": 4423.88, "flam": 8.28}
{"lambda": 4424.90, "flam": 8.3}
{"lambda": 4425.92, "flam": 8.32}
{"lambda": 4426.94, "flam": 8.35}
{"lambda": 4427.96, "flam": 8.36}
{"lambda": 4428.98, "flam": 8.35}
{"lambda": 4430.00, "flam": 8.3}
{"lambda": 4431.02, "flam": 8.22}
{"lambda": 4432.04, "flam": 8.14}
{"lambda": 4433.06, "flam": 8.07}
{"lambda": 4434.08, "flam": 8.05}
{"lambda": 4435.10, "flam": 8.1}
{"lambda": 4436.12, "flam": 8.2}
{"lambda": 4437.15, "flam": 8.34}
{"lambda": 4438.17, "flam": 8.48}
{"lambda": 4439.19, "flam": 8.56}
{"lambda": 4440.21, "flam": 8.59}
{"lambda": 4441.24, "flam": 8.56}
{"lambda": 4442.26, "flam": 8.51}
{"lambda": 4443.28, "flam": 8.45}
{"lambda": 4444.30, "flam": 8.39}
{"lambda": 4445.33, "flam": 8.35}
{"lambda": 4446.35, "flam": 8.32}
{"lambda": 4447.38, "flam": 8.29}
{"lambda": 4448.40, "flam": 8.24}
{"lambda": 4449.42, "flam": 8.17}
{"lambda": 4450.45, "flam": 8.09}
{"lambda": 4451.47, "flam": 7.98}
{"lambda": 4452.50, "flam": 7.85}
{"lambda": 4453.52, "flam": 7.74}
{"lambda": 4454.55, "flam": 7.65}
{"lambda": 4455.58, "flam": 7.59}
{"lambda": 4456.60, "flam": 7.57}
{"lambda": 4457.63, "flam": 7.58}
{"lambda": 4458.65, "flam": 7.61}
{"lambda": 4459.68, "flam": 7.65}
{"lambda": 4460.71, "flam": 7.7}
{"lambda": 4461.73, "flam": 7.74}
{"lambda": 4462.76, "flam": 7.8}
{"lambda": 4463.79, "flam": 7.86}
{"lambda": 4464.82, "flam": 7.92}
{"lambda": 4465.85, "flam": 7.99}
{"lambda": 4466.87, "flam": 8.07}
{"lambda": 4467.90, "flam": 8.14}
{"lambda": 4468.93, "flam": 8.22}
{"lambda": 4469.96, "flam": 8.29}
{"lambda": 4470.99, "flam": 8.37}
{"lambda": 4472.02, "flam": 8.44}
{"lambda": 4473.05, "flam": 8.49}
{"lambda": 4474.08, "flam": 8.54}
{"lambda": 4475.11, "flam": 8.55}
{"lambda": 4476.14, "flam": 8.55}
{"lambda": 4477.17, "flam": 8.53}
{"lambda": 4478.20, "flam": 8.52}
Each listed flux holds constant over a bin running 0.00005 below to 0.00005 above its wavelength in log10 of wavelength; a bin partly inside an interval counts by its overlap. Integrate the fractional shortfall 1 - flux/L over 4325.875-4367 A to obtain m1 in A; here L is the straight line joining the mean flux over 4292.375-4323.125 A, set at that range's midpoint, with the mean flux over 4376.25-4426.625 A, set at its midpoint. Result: -3.1 A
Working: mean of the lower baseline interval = 6.56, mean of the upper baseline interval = 7.88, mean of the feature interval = 7.65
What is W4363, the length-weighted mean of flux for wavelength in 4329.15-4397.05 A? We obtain 7.73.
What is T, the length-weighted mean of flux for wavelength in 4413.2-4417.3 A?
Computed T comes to 8.15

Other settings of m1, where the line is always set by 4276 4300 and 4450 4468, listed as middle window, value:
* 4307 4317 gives 0.8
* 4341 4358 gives -0.7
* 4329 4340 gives -0.7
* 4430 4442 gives -1.0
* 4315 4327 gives -1.4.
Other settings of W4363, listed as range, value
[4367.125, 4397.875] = 7.8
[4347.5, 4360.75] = 7.79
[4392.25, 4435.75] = 8.05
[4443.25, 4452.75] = 8.21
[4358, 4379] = 8.15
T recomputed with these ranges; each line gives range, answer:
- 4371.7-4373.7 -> 7.97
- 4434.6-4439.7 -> 8.33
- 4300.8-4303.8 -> 5.45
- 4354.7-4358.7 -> 7.75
